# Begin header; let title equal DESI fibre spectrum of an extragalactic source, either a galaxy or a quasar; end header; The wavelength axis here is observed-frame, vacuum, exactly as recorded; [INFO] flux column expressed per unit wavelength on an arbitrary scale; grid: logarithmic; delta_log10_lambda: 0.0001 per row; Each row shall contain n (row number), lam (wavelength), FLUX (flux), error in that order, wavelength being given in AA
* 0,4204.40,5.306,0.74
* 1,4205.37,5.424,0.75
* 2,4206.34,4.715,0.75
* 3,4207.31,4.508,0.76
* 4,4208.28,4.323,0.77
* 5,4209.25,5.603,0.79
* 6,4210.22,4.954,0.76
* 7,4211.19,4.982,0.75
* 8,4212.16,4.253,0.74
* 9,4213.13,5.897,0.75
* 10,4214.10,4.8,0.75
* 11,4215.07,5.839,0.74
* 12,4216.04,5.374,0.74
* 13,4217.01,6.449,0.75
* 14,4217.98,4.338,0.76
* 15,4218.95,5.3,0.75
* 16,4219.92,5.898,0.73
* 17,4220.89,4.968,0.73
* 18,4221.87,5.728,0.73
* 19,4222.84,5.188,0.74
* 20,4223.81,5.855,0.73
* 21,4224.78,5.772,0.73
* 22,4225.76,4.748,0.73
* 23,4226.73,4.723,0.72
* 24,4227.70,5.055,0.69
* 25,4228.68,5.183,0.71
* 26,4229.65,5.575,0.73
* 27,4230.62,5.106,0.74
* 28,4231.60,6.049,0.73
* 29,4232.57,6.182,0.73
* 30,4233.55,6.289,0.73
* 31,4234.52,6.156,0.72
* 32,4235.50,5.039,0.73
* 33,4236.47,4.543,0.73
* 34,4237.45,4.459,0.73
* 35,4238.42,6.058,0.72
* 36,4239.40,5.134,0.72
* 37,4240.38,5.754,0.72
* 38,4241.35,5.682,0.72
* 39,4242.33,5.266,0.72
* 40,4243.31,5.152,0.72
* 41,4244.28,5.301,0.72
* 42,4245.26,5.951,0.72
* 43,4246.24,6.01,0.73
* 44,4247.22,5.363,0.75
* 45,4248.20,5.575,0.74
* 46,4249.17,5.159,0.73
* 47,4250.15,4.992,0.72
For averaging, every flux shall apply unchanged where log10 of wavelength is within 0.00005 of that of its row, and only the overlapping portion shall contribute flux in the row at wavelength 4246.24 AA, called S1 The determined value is 6.01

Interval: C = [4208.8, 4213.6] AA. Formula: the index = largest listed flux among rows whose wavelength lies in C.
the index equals 5.897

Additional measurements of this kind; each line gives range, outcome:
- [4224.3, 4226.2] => 5.772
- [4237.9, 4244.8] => 6.058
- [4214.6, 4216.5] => 5.839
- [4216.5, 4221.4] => 6.449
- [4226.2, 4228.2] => 5.055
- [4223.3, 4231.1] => 5.855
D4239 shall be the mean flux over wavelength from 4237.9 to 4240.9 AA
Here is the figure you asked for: 5.64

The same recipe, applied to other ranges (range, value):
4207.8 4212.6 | 4.83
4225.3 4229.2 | 4.94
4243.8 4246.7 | 5.74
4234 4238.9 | 5.26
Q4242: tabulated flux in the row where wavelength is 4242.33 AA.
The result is 5.266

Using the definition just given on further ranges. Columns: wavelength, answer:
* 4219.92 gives 5.898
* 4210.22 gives 4.954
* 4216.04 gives 5.374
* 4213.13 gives 5.897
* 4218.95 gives 5.3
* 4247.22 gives 5.363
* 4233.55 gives 6.289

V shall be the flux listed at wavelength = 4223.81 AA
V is 5.855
